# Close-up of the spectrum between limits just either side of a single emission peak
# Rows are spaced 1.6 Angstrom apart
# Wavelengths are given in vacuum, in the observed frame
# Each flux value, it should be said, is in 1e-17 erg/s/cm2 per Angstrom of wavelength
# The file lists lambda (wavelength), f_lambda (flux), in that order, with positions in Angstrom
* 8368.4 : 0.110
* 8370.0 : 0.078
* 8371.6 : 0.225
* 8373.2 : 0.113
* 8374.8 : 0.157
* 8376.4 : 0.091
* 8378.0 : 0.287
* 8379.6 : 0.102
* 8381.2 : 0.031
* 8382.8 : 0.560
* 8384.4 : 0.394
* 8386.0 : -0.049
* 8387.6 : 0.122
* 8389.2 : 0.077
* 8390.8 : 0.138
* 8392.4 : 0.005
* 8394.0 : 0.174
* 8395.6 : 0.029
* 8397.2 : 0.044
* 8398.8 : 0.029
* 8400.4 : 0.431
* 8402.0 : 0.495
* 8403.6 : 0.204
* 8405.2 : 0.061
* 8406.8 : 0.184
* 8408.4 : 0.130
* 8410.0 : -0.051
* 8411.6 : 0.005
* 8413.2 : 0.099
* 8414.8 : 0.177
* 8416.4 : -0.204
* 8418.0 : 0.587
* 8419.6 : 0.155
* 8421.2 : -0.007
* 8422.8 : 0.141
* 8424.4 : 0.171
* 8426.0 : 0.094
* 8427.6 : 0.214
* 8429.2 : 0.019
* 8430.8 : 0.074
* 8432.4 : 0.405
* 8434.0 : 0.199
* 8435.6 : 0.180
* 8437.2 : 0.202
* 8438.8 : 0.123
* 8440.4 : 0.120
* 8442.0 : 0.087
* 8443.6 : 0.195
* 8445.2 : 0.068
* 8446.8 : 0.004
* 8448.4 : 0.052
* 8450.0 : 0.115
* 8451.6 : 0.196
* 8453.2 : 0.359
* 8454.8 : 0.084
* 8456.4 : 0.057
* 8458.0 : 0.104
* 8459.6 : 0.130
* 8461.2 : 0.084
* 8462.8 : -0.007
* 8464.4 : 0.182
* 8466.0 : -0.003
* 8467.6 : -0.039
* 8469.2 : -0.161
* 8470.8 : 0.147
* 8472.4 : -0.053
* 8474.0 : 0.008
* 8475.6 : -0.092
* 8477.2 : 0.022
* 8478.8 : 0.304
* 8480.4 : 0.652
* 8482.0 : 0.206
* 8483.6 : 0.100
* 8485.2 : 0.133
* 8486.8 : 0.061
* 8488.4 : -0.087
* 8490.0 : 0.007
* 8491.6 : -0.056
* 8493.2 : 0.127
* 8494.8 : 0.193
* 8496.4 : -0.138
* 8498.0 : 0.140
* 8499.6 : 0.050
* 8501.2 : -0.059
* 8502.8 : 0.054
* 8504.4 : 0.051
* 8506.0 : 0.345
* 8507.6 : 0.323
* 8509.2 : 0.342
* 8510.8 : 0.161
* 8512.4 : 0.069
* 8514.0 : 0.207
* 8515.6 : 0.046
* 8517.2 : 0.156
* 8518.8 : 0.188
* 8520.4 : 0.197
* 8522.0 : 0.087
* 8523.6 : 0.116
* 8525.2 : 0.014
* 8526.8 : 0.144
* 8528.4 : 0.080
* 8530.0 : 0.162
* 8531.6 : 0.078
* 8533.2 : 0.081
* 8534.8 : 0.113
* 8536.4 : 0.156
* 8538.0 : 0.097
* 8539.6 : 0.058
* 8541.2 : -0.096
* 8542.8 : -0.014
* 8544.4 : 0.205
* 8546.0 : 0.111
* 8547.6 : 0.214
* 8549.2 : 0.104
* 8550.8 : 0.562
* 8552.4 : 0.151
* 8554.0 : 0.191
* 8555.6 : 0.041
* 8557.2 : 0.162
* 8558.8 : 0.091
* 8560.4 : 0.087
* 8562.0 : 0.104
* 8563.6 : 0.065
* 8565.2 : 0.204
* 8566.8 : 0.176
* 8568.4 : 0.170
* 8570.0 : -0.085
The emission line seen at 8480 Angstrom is Hgamma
